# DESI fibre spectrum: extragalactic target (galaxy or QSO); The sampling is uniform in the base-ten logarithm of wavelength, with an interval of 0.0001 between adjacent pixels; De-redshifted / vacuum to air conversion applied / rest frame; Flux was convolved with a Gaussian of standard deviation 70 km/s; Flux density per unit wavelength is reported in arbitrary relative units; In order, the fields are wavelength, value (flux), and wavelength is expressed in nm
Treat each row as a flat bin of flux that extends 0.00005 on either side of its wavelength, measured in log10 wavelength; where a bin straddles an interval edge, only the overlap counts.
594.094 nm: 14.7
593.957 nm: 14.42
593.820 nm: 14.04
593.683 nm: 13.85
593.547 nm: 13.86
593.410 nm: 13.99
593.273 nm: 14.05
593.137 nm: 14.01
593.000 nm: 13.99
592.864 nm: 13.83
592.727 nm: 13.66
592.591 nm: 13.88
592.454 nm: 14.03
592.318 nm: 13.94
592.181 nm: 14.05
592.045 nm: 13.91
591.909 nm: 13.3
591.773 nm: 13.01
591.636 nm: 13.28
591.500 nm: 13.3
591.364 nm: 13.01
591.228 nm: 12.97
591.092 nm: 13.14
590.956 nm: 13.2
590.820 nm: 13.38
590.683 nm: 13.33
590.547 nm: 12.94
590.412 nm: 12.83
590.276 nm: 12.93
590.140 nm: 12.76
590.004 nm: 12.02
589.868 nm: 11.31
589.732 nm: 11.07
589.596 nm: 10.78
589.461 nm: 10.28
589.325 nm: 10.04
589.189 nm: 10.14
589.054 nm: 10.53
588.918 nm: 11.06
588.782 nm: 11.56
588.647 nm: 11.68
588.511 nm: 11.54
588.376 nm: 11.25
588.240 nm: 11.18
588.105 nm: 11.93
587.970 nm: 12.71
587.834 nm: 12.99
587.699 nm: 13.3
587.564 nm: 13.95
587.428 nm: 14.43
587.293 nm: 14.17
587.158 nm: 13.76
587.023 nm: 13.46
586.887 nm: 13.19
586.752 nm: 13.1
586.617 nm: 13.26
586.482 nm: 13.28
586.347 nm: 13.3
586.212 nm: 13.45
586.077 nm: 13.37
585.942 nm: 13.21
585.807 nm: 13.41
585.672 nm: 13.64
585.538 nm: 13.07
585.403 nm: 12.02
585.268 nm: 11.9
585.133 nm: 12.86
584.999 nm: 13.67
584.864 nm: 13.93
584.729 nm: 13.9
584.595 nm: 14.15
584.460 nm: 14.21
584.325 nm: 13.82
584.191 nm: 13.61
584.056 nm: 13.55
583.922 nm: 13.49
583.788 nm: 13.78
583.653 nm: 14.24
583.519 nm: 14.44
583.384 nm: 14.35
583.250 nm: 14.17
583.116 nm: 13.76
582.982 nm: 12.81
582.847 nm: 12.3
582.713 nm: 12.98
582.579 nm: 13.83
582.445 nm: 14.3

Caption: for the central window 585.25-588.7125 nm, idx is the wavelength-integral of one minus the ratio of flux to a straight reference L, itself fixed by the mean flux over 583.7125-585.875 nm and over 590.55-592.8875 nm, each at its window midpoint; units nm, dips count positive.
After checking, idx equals 0.125 nm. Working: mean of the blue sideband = 13.4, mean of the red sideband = 13.5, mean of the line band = 13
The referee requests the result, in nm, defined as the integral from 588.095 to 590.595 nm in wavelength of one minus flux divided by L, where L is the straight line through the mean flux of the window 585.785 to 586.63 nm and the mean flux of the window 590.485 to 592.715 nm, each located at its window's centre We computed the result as 0.362 nm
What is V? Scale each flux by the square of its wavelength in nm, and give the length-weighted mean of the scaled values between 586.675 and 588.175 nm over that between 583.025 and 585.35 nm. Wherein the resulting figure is 0.98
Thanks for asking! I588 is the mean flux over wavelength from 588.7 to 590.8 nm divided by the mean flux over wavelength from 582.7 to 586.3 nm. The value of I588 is 0.86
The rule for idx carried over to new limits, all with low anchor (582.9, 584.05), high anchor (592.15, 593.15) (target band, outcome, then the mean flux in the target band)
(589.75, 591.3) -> 0.128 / 12.7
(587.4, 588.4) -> 0.084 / 12.7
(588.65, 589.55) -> 0.207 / 10.7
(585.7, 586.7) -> 0.038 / 13.3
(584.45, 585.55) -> 0.047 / 13.3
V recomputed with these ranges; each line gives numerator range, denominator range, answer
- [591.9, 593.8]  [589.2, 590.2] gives 1.27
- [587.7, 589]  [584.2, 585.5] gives 0.89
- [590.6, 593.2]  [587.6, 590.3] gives 1.18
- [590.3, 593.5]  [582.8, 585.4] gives 1.02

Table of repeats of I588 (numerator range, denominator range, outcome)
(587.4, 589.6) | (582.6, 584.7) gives 0.85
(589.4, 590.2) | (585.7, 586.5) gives 0.85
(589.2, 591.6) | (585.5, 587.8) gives 0.91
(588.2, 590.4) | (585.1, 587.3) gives 0.86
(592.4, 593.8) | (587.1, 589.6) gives 1.16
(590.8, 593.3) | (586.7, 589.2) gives 1.09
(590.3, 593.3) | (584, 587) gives 1.01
